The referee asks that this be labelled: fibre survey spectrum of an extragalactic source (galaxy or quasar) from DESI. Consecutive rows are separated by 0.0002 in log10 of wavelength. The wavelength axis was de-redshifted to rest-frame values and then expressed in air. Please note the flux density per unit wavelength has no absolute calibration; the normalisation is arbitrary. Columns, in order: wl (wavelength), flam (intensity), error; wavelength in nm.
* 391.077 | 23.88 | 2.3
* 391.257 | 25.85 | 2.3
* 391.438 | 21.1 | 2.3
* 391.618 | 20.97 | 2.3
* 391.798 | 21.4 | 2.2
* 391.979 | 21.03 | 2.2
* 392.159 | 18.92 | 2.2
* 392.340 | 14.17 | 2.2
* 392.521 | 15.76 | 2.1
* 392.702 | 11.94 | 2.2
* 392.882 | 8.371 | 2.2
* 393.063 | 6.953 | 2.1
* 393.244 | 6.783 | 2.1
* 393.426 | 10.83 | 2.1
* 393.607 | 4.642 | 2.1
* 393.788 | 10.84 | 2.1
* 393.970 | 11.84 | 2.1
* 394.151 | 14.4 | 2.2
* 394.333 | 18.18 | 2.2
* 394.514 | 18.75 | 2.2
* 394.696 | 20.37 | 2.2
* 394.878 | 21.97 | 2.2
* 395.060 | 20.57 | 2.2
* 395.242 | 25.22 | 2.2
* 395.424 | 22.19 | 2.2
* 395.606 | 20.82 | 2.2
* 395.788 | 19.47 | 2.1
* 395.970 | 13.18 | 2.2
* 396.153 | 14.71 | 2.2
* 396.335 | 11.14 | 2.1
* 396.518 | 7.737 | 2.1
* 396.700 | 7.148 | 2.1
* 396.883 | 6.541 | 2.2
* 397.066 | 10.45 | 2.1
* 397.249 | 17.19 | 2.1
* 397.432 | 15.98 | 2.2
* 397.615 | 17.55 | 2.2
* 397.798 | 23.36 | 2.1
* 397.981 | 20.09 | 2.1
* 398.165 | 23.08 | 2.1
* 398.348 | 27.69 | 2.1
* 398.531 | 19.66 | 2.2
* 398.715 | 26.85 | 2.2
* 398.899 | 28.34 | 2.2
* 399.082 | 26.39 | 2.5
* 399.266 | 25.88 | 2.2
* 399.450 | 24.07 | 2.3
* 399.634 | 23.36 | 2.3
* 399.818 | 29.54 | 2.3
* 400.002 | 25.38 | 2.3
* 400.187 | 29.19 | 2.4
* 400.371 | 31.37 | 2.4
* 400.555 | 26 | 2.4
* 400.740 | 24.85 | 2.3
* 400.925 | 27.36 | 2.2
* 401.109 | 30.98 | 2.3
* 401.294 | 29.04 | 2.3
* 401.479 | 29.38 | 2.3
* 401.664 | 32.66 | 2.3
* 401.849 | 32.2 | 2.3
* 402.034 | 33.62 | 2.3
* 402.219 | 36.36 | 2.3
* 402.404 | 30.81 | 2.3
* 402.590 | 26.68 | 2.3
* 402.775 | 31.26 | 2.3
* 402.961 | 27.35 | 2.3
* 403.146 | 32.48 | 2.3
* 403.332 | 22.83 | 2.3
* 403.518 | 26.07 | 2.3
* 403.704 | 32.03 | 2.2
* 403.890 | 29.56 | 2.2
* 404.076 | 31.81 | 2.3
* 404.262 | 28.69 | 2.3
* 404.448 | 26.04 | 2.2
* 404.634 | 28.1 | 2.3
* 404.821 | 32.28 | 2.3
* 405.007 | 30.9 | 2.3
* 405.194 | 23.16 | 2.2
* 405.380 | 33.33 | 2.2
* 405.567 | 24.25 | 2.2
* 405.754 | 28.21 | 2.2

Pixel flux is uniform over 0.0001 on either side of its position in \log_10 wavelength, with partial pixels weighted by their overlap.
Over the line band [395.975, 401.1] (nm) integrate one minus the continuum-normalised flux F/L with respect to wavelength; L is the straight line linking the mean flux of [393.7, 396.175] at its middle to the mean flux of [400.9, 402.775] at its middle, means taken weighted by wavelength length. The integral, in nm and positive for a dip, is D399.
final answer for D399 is 0.86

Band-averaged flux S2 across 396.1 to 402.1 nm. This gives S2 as 23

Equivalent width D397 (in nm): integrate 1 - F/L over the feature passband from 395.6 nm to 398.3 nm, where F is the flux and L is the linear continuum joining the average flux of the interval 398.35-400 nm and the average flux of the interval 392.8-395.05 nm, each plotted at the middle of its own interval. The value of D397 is 0.68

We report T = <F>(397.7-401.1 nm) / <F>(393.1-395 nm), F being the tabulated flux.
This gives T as 1.9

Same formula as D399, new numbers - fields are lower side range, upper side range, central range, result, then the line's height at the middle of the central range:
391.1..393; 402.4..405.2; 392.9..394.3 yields 0.699 nm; 19.4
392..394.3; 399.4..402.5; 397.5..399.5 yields 0.000 nm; 23.8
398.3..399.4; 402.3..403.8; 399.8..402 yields -0.155 nm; 27.2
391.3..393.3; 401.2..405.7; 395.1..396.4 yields 0.097 nm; 19.9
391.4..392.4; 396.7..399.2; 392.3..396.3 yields 0.951 nm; 19.7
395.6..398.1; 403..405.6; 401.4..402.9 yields -0.423 nm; 24.7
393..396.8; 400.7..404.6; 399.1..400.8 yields -0.154 nm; 24.4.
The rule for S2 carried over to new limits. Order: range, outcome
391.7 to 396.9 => 14.8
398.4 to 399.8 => 25.3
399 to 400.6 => 26.8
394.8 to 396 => 20.9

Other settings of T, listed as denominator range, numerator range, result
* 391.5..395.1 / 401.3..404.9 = 2.01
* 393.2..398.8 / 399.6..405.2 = 1.77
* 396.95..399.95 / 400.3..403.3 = 1.34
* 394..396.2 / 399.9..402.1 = 1.54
